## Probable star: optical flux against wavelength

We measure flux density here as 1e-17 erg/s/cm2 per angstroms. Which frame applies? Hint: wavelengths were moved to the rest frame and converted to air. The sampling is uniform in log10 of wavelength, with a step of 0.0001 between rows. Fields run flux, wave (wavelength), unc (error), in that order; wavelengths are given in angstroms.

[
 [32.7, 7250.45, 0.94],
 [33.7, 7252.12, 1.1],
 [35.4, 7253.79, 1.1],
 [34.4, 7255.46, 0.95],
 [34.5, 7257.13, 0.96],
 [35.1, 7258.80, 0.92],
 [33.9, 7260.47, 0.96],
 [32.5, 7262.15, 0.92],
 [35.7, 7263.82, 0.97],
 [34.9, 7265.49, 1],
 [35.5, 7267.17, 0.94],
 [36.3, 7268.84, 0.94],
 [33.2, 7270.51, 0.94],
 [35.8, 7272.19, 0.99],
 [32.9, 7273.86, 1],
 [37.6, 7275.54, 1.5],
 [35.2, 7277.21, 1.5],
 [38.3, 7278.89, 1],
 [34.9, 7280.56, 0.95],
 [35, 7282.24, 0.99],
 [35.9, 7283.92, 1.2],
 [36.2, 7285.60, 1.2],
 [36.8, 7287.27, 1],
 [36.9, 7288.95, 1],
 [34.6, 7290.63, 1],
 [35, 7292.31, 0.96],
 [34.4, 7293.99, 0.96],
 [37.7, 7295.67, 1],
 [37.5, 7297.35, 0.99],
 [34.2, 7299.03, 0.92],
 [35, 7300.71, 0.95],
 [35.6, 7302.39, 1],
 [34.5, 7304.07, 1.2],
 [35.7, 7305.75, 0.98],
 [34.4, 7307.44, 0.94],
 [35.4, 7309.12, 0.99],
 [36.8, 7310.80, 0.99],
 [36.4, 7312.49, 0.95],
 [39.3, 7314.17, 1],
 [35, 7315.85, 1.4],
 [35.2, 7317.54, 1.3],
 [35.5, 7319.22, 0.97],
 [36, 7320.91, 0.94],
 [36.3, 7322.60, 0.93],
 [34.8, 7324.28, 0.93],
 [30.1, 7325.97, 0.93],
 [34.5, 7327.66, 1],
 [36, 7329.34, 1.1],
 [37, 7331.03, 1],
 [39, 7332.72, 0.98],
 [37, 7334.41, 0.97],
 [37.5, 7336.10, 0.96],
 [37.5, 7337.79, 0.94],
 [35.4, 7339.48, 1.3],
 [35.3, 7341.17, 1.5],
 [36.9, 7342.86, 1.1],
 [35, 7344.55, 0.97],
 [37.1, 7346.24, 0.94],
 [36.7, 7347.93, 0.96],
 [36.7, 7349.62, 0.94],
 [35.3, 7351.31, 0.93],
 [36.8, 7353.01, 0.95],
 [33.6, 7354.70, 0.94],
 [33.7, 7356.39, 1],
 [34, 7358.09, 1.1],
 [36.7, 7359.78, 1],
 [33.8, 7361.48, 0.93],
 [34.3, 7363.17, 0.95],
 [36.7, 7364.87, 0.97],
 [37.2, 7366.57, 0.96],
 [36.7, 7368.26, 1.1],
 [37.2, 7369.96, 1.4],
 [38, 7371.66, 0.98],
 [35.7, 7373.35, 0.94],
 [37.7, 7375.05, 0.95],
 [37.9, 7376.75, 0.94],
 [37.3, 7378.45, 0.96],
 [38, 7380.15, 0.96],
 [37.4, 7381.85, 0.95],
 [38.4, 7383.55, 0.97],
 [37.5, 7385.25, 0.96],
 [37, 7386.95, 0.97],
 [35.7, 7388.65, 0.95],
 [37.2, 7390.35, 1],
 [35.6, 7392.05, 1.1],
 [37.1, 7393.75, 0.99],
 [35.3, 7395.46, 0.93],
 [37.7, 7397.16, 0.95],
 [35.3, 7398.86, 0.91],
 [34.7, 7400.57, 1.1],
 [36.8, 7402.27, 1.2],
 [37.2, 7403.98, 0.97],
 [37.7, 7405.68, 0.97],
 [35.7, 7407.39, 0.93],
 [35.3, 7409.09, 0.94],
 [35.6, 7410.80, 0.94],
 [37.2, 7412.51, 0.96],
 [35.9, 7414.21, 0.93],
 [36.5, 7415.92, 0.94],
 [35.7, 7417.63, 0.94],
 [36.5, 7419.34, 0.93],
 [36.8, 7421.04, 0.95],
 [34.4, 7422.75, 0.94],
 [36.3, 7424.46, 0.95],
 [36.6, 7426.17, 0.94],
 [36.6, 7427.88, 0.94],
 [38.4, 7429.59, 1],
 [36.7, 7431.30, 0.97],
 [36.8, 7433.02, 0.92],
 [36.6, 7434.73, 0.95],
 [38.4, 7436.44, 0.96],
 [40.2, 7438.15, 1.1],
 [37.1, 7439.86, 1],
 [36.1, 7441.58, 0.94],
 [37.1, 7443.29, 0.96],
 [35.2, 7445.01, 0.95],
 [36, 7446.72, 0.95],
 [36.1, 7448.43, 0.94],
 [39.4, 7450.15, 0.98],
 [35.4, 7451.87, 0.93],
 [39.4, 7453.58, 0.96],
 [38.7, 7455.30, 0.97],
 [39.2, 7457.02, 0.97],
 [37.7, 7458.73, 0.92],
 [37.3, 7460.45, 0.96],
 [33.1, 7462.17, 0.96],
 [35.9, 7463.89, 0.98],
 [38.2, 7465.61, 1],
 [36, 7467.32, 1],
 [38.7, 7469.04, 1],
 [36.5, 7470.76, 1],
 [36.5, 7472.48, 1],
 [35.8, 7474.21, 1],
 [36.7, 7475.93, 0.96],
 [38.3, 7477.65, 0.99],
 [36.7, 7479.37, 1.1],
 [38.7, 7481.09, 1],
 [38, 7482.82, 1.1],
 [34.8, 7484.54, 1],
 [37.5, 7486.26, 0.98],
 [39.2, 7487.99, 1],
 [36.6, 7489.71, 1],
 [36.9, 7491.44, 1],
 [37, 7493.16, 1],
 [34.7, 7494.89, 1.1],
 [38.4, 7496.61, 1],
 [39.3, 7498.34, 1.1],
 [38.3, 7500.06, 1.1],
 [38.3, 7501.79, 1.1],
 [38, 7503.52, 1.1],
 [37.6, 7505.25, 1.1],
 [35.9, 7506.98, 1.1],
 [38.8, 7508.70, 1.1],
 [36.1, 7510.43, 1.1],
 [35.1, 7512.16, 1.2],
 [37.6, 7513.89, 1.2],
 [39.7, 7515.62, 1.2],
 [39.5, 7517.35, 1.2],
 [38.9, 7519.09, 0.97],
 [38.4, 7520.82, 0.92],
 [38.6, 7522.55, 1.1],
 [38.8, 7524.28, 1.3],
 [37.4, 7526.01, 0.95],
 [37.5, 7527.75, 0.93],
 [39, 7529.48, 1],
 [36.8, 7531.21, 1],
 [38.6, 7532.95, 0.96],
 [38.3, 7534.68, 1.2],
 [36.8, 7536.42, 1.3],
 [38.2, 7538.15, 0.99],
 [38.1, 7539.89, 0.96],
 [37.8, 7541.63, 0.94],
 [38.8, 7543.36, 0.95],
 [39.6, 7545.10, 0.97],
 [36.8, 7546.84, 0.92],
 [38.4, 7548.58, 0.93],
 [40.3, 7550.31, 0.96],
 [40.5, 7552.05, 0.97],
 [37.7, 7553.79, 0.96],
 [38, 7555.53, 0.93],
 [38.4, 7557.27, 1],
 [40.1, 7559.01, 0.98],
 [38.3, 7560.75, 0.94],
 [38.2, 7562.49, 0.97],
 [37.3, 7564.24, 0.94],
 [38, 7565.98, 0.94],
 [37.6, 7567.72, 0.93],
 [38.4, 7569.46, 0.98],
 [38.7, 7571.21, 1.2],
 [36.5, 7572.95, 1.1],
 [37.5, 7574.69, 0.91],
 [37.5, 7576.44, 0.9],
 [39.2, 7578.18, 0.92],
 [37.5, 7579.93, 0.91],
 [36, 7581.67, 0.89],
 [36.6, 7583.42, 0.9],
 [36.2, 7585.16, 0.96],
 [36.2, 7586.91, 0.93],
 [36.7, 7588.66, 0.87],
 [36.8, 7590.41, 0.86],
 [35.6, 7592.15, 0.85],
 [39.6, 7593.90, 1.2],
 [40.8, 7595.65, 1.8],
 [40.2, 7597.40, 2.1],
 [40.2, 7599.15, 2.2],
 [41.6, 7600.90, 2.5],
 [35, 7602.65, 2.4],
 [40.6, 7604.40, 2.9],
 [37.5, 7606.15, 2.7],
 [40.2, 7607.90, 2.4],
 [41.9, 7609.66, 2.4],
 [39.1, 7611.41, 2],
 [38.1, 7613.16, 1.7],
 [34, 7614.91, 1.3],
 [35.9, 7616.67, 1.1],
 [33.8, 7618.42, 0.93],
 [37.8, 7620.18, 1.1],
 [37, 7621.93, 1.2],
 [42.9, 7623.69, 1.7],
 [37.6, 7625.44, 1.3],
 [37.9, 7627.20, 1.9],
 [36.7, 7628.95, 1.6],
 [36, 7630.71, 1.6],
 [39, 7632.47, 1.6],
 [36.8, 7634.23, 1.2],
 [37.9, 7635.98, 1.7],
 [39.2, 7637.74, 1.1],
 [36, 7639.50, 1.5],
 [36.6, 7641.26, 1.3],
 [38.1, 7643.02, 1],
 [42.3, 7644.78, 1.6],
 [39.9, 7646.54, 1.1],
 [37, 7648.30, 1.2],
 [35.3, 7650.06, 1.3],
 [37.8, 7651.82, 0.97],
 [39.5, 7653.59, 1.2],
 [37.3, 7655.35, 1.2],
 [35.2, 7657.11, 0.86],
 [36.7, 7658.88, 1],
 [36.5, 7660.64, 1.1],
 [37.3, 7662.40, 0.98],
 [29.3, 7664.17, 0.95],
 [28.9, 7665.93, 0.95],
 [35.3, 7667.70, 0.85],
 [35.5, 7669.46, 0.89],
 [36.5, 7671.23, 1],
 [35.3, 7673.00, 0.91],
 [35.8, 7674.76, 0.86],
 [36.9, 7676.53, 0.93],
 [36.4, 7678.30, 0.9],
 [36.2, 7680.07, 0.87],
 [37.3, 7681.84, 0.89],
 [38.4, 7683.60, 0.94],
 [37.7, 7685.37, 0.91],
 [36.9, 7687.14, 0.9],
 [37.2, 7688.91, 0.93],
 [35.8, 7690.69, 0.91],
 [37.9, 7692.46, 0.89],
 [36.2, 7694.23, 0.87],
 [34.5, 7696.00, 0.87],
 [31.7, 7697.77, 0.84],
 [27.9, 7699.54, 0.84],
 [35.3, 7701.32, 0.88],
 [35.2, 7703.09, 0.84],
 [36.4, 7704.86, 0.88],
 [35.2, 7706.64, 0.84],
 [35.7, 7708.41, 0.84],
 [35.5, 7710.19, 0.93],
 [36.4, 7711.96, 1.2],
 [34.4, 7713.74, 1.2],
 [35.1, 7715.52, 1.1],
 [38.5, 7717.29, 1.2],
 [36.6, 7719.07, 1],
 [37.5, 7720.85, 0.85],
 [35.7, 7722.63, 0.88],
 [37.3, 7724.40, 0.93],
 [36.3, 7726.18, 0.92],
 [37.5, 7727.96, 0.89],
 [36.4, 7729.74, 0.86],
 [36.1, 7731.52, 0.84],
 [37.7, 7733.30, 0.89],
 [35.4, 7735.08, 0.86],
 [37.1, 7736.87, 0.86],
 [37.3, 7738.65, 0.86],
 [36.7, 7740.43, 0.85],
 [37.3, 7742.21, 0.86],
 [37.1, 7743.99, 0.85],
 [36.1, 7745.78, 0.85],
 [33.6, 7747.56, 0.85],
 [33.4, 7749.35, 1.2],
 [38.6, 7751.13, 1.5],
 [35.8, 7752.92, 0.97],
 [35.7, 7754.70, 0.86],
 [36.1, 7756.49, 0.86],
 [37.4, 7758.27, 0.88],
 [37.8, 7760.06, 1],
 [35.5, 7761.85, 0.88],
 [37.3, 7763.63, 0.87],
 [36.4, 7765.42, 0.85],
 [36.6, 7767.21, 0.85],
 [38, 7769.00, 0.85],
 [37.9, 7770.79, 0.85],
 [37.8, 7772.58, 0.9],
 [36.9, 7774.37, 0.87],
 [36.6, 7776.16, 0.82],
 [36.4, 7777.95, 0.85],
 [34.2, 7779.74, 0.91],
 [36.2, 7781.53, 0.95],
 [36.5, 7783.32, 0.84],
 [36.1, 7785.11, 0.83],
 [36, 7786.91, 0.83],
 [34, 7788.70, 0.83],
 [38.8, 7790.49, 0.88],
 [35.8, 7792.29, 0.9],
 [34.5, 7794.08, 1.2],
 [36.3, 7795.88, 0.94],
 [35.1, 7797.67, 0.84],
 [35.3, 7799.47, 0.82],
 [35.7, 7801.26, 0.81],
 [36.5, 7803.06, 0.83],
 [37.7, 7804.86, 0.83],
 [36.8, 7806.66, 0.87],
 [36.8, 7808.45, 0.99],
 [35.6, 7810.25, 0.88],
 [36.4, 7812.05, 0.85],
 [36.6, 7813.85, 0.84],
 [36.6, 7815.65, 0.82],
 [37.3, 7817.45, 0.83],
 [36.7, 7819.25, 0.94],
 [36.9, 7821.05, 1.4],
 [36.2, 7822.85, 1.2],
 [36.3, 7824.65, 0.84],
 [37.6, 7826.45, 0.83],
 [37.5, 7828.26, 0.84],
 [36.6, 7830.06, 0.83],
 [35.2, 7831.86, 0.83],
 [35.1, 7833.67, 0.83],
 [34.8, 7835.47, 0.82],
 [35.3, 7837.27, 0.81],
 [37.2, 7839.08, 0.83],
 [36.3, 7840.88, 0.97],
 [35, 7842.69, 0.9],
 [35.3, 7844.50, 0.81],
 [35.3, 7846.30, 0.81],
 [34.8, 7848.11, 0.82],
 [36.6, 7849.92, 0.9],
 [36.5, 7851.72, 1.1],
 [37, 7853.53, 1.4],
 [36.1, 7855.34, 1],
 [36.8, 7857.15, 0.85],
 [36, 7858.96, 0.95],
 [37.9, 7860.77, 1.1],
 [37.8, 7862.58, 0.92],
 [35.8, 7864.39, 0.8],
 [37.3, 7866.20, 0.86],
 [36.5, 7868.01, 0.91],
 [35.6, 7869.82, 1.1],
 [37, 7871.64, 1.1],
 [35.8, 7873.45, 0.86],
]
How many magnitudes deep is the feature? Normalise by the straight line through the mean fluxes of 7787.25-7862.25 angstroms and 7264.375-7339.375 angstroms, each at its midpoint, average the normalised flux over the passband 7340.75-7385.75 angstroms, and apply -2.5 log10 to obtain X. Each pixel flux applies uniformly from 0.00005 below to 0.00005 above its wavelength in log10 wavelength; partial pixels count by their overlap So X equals -0.02 mag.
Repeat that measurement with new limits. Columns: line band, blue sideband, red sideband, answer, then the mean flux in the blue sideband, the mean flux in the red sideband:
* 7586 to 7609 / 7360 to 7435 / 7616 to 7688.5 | -0.05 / 36.6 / 36.8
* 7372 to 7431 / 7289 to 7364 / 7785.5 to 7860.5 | -0.03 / 35.7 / 36.2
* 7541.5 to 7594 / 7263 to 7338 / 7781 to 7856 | -0.06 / 35.7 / 36.2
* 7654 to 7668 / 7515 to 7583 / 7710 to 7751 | 0.07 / 38.2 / 36.4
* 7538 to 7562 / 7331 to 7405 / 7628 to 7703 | -0.07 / 36.5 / 36.3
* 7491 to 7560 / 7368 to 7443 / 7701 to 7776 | -0.04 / 36.8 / 36.5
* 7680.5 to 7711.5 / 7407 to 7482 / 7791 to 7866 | 0.03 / 36.9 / 36.3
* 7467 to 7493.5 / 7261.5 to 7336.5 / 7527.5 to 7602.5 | 0.01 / 35.6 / 38.1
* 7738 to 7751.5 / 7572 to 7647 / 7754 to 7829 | 0.02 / 38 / 36.5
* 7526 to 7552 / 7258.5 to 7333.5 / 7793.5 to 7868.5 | -0.07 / 35.5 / 36.3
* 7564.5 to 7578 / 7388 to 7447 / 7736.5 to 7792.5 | -0.04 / 36.5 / 36.5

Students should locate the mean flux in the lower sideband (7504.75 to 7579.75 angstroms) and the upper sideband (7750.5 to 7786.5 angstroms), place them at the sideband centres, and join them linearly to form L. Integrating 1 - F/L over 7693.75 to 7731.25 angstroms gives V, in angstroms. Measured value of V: 1.5 angstroms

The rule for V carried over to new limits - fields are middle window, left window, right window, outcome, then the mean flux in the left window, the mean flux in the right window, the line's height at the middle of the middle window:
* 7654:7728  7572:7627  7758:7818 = 3.00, 37.9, 36.4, 37.2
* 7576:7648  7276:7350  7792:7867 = -3.77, 35.9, 36.3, 36.1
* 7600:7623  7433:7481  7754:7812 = -0.71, 37.1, 36.4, 36.8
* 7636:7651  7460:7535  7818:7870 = -0.44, 37.5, 36.3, 37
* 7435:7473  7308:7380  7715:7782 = -1.01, 36.1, 36.6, 36.2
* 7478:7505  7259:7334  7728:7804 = -1.23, 35.5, 36.3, 35.9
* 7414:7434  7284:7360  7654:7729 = -0.38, 35.8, 35.7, 35.8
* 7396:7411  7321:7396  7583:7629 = 0.14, 36.2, 38.1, 36.6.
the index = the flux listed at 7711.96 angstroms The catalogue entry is 36.4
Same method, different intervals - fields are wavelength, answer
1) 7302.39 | 35.6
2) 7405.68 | 37.7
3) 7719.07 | 36.6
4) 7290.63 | 34.6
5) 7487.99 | 39.2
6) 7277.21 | 35.2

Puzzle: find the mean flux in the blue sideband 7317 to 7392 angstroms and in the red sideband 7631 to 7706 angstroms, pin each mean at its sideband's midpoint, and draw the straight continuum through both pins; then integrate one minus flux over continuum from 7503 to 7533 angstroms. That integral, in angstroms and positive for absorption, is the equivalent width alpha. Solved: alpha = -1.4 angstroms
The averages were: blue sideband 36.2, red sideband 36.3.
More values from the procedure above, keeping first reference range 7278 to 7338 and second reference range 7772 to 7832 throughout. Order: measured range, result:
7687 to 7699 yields 0.3 angstroms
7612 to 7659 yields -1.7 angstroms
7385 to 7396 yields -0.2 angstroms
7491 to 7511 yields -0.8 angstroms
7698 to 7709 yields 0.7 angstroms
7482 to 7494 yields -0.4 angstroms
